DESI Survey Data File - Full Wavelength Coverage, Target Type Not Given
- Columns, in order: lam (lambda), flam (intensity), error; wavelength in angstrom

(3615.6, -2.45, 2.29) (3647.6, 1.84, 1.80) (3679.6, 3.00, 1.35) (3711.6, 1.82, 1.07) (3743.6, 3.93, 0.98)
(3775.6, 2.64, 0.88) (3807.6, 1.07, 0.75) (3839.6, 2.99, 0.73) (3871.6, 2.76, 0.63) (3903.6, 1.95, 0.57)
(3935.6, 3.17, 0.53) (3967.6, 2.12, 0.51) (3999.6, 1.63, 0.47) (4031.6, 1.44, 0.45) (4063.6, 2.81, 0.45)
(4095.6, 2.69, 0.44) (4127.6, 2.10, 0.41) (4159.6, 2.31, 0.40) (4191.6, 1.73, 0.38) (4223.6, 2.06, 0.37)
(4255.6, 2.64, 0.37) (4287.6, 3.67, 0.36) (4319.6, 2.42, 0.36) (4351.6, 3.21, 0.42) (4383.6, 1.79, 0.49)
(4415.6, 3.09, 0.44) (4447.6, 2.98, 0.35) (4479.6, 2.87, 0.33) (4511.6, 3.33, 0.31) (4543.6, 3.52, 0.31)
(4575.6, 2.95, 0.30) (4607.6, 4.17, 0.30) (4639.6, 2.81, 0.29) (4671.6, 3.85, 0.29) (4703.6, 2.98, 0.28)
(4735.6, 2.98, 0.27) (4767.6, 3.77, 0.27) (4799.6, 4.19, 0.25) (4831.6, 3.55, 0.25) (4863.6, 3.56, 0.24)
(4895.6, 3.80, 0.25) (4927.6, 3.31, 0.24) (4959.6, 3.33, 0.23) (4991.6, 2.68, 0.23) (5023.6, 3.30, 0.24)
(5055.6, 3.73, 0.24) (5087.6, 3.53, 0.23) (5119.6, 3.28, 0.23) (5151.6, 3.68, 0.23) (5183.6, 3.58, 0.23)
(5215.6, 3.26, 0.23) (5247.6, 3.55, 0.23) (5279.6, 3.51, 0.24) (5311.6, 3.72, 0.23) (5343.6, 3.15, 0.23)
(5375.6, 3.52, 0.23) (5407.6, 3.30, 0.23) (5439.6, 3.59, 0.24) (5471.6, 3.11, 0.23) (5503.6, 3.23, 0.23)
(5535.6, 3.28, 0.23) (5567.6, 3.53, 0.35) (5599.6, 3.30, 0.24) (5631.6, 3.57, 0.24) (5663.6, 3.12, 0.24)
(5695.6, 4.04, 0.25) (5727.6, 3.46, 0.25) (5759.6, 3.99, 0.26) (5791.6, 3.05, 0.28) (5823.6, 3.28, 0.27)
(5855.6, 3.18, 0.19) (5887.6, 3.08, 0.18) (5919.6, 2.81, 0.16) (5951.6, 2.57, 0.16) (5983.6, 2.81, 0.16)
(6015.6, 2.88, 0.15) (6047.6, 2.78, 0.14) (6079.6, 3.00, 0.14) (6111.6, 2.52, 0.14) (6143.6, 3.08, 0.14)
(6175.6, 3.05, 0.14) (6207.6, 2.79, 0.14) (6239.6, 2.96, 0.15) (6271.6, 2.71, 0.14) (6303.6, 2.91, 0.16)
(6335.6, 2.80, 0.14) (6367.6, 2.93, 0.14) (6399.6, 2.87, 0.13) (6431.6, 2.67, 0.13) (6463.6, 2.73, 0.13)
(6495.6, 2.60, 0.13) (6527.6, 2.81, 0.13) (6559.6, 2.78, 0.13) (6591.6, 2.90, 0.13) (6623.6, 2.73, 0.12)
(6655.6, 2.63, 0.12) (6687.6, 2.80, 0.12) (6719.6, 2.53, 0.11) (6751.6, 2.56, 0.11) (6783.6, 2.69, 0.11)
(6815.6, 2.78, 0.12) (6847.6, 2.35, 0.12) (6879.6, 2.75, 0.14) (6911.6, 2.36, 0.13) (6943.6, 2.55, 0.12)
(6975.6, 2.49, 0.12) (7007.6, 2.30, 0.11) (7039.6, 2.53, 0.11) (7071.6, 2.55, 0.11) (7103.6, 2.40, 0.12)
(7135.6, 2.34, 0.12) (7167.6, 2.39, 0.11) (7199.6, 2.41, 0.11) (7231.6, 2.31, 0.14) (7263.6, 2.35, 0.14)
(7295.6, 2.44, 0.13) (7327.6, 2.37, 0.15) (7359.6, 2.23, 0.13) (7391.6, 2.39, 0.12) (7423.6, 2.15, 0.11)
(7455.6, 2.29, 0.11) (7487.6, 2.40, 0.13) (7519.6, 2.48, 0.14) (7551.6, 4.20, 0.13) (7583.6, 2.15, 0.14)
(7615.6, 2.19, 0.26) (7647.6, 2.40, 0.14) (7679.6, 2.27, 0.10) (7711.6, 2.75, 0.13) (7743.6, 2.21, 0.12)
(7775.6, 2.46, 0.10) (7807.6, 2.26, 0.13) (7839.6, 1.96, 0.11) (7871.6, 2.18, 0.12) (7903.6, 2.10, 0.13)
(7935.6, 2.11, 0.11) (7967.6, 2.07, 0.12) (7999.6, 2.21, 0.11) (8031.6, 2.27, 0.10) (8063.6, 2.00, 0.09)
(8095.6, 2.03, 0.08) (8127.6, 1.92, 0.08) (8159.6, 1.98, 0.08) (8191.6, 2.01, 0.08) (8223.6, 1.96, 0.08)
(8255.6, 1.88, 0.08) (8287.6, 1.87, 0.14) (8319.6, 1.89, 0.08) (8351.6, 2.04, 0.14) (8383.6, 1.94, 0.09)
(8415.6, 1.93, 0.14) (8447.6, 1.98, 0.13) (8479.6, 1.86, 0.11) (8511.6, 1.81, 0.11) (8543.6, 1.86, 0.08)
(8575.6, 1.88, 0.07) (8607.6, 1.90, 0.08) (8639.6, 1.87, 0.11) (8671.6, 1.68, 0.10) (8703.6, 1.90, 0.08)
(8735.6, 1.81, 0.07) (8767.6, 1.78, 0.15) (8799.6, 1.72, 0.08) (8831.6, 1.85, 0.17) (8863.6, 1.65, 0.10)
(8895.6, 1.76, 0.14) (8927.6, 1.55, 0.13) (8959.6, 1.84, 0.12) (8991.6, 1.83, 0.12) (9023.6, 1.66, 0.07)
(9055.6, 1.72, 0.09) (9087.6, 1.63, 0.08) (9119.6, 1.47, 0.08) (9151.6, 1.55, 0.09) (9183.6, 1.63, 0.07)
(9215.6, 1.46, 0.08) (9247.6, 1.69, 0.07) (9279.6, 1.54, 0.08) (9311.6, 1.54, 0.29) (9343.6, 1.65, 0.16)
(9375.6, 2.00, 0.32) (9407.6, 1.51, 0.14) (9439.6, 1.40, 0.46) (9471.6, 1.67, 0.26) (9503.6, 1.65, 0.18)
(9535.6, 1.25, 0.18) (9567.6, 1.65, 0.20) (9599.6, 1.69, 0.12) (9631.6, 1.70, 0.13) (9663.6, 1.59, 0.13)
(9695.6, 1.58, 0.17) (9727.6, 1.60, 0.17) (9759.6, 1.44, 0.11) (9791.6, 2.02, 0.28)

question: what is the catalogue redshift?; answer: 0.148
